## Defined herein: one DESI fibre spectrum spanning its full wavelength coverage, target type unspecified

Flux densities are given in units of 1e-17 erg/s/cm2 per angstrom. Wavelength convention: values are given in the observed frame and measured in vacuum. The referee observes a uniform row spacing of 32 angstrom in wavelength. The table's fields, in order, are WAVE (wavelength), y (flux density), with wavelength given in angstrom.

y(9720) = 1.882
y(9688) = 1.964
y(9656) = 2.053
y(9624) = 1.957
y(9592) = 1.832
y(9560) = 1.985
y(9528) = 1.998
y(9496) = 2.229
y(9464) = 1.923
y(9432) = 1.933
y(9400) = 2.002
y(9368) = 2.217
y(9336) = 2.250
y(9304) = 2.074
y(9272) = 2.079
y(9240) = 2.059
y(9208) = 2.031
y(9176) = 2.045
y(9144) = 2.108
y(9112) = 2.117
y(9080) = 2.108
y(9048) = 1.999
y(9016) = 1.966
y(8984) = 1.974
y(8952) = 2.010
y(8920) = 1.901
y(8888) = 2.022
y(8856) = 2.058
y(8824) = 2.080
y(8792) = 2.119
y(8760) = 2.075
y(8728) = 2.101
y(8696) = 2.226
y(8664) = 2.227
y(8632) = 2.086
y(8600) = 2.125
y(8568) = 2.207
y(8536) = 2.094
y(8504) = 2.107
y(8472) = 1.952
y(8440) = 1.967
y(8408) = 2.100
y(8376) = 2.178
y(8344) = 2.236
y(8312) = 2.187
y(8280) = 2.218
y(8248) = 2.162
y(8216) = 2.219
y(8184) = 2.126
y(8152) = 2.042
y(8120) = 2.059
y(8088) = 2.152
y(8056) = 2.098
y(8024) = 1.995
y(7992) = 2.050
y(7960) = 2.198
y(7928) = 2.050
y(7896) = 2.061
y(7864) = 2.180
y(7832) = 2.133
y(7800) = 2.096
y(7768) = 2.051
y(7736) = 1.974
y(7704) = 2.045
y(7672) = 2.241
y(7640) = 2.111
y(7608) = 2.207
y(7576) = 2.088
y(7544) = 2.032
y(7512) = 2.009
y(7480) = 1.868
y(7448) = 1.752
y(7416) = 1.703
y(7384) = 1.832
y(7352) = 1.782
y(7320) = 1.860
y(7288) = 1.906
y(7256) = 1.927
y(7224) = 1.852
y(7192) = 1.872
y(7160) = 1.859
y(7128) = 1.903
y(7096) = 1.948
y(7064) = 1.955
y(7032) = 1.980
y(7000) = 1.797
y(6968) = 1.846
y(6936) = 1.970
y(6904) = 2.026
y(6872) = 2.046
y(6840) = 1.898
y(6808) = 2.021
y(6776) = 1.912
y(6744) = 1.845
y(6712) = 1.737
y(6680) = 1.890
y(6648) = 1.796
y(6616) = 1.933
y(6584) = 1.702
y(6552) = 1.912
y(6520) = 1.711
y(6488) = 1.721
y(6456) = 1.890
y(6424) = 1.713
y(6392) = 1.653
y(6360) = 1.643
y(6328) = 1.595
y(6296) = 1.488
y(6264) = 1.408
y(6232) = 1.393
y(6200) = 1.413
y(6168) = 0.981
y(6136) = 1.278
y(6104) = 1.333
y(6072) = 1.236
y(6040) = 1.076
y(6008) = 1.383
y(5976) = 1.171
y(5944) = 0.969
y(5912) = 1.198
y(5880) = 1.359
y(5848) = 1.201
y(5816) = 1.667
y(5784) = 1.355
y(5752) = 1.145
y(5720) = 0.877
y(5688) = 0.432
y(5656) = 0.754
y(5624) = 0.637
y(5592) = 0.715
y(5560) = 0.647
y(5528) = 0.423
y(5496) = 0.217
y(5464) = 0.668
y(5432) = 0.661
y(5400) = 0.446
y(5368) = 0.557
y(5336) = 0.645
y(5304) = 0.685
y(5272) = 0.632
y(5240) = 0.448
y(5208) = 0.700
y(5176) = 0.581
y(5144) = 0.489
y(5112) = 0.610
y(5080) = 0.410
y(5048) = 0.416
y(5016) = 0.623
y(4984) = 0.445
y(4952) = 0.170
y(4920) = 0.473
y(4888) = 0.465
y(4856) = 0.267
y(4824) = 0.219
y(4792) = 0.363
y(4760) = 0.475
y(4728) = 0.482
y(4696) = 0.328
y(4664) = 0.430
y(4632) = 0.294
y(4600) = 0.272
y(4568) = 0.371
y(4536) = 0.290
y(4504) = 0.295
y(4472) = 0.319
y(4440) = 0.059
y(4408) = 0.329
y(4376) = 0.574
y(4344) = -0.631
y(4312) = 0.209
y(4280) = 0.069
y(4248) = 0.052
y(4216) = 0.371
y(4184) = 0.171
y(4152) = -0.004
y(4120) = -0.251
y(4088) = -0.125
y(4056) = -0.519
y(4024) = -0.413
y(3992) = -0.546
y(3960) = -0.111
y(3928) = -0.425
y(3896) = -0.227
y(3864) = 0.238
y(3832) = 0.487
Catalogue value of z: 0.43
